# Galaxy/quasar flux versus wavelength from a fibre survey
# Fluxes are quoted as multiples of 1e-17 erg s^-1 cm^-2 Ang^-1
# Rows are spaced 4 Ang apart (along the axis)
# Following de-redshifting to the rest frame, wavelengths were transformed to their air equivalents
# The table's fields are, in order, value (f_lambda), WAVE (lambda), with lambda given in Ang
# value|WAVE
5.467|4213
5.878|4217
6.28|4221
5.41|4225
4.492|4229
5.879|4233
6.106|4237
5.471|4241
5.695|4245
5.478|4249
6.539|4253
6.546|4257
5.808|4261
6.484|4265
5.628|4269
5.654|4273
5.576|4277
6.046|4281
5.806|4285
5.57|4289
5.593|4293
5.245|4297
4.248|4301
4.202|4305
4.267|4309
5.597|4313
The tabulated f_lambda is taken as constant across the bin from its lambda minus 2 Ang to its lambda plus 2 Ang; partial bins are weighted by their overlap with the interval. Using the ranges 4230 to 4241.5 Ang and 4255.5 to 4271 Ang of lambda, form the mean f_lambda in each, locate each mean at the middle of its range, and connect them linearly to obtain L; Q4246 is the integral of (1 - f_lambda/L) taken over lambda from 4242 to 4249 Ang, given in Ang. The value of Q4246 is 0.3 Ang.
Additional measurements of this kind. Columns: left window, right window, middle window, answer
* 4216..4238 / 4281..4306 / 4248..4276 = -3.1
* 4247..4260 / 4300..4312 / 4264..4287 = -1.9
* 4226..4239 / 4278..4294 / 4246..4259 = -1.3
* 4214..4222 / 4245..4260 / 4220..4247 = 2.0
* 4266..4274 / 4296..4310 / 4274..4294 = -2.1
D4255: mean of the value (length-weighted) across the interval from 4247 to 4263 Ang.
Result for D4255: 6.09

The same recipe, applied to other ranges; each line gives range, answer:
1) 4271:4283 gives 5.76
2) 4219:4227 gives 5.85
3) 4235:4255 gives 5.86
